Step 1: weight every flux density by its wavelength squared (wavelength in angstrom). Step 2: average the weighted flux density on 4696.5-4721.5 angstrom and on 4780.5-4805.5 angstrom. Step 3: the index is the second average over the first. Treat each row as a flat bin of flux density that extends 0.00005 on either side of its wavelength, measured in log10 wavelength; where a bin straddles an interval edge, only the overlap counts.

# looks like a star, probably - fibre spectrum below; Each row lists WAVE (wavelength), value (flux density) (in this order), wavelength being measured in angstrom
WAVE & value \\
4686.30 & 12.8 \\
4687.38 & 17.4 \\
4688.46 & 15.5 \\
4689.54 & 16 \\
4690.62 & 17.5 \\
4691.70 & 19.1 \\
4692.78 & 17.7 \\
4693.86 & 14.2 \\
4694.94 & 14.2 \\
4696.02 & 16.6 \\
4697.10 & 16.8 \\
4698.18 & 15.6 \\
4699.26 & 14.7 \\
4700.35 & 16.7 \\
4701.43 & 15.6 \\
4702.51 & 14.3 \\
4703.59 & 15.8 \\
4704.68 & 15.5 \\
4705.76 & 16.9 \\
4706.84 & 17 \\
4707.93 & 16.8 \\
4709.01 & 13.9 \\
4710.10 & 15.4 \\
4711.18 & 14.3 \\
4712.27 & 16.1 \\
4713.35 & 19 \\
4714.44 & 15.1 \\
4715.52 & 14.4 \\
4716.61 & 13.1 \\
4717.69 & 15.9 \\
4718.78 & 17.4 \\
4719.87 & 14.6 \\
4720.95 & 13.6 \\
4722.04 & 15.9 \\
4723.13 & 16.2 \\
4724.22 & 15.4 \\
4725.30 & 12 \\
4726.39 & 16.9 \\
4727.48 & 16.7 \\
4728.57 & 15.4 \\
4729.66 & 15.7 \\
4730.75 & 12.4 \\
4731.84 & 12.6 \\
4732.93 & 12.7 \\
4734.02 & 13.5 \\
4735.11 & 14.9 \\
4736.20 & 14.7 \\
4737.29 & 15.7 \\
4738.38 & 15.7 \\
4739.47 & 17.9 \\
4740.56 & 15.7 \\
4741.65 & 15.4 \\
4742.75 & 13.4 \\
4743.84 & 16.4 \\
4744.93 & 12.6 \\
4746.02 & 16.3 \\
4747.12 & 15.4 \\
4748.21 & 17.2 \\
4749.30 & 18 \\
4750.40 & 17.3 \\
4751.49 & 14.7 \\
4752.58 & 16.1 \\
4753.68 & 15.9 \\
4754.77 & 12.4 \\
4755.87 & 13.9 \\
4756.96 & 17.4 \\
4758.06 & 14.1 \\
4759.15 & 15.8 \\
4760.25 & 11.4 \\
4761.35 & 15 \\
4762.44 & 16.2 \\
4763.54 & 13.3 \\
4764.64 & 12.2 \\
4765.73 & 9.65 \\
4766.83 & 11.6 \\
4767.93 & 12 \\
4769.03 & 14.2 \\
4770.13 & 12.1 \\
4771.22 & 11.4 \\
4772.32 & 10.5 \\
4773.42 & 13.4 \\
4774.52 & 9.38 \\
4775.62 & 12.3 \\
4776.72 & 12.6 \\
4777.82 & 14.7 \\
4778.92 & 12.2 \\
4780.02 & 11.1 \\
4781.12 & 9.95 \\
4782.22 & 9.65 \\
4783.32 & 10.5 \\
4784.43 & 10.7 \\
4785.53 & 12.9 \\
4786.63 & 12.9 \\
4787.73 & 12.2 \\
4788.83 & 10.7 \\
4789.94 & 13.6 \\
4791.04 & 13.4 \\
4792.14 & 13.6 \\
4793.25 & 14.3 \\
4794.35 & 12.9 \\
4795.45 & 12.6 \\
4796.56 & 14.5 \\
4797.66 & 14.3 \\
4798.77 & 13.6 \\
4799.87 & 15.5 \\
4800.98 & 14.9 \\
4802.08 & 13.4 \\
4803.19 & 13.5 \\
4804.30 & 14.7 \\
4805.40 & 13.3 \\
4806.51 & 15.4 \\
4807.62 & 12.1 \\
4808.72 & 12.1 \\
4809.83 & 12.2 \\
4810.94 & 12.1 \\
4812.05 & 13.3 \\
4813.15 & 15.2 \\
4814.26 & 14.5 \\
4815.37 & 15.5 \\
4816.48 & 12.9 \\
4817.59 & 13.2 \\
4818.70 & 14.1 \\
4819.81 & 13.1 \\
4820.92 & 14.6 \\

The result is 0.86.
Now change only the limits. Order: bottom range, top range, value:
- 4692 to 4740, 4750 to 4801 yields 0.87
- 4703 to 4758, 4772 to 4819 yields 0.87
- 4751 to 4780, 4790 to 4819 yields 1.06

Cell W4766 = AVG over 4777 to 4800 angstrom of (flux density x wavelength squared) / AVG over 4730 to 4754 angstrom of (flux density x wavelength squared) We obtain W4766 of 0.85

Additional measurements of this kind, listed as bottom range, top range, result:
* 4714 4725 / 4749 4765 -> 1.00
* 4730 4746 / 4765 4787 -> 0.81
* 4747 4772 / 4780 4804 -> 0.92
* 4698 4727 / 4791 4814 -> 0.92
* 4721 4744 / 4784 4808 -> 0.92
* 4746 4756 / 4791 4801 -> 0.90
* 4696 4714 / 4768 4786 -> 0.76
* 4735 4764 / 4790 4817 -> 0.92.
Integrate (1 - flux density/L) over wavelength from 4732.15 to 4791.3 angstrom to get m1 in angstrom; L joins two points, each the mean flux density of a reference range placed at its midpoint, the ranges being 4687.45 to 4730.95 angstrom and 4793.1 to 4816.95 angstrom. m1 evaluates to 4.3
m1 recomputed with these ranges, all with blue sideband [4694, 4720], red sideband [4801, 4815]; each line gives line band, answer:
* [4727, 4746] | 0.3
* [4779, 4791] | 2.1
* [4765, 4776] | 2.1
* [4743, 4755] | -0.7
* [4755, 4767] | 0.7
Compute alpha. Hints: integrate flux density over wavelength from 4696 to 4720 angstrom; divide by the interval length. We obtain 15.7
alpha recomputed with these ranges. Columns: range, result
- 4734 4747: 15.3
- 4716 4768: 14.8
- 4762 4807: 12.7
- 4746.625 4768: 14.5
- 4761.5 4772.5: 12.5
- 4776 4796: 12.3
